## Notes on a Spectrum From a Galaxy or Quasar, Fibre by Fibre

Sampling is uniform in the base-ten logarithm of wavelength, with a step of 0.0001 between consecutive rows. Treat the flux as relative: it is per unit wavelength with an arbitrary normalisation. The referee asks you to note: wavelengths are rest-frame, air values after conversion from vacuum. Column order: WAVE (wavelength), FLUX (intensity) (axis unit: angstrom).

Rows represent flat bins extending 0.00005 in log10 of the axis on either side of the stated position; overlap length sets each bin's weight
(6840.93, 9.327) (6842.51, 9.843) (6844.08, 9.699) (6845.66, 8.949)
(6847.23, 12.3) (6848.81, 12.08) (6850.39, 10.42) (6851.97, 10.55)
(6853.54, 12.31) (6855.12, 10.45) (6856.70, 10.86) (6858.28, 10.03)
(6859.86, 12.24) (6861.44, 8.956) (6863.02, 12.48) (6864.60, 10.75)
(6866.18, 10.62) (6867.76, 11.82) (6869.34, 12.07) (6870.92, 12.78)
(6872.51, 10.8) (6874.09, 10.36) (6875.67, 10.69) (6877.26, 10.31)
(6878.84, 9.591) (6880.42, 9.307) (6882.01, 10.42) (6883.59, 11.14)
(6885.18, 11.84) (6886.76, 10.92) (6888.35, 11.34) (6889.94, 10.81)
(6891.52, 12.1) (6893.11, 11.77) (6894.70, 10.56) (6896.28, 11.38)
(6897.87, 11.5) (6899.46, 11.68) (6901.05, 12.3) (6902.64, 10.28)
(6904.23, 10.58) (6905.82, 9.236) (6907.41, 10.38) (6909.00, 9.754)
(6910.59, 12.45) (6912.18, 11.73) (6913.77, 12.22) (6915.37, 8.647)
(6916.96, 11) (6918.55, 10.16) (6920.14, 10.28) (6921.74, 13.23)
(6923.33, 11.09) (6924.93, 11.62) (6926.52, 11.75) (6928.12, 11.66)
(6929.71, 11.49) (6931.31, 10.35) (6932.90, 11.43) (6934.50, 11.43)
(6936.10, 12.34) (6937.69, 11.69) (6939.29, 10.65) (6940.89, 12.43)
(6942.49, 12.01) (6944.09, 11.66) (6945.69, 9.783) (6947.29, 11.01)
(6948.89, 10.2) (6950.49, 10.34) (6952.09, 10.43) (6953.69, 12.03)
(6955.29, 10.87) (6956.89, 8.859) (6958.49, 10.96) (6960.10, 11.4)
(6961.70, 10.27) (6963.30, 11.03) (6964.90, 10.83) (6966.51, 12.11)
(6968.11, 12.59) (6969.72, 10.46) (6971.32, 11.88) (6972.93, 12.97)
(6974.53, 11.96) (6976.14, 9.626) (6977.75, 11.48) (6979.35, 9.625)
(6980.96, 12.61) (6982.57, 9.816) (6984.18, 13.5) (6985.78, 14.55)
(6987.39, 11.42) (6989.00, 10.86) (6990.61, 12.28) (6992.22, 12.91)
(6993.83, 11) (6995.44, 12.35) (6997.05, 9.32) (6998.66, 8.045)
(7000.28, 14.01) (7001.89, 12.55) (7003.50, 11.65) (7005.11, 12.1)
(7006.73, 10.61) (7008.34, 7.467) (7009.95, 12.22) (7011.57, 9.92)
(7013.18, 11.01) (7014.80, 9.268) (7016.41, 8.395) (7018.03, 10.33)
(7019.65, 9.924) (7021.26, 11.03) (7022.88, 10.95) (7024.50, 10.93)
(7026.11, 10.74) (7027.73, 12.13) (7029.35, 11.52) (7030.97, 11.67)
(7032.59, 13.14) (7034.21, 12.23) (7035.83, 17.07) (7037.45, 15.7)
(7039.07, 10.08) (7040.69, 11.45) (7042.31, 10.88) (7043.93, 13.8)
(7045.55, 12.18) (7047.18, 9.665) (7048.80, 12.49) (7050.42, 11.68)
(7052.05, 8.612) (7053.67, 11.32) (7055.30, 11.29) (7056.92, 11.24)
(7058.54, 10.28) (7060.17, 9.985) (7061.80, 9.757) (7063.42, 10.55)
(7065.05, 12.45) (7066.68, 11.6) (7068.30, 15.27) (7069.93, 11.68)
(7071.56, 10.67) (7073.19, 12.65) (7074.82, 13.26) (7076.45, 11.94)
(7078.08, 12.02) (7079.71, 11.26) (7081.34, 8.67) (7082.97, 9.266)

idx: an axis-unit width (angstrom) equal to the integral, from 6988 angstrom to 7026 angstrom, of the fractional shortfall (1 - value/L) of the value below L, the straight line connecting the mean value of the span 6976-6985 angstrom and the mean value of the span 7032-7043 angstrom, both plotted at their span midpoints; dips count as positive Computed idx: 3.73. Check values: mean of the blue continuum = 11.2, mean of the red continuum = 13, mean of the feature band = 10.8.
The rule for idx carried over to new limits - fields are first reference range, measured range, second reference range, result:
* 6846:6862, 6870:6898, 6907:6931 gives 0.2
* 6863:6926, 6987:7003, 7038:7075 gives -0.3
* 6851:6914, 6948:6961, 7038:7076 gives 0.7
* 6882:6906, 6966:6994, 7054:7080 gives -0.9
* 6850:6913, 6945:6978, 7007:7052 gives 0.5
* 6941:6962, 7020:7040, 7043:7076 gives -1.5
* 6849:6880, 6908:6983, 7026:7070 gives 1.2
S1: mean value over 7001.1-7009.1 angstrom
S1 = 10.9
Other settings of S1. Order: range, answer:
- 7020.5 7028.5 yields 11.2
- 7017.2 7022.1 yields 10.4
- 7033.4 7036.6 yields 14.6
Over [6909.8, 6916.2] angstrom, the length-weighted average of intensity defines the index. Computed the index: 11.3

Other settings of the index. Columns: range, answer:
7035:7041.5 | 13.6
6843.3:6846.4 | 9.32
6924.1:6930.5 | 11.6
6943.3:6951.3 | 10.6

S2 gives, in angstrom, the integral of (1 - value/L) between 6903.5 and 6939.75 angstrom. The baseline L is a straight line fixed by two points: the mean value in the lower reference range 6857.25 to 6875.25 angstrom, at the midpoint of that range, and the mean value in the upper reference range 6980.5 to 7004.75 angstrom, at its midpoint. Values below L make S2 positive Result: 1.07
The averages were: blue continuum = 11.2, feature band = 11.1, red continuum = 11.8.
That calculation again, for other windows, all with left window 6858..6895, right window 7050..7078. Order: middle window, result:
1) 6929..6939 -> -0.25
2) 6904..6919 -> 0.62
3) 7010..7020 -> 1.18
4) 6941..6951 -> 0.18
